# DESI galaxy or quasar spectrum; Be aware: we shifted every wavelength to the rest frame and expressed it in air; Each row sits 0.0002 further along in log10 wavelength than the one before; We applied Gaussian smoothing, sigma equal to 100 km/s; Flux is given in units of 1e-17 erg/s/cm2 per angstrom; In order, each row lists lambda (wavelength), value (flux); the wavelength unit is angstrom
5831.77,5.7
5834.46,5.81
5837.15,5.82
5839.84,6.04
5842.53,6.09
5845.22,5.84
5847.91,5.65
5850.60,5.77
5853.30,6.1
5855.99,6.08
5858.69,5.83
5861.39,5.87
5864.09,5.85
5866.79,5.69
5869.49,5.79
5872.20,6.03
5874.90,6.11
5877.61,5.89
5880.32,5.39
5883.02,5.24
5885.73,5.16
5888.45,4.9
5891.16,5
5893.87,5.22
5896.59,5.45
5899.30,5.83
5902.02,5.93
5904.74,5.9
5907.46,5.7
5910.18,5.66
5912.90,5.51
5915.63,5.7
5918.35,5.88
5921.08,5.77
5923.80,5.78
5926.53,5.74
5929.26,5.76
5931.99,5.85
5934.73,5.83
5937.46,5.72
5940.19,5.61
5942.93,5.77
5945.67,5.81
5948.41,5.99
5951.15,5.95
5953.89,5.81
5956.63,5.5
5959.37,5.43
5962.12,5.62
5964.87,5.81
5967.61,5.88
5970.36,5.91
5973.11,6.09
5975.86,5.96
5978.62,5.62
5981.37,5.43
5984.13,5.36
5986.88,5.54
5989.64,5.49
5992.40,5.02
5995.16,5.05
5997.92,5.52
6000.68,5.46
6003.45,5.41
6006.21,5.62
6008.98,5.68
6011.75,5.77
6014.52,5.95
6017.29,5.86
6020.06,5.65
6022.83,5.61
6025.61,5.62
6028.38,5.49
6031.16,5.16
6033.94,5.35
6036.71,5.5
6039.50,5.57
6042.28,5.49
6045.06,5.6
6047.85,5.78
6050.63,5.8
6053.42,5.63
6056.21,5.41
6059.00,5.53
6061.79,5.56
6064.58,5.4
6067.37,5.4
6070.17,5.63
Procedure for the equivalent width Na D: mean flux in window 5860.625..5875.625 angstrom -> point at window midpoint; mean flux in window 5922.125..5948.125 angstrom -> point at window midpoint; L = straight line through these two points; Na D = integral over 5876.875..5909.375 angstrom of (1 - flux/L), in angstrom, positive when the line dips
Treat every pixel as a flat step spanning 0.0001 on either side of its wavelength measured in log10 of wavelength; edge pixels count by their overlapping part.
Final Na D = 2.10 angstrom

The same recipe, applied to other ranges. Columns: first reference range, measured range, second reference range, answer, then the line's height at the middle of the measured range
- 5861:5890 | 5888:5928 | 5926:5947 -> 0.56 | 5.69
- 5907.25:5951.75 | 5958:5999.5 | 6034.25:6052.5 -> 0.85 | 5.7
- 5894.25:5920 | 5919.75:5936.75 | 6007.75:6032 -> -0.26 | 5.7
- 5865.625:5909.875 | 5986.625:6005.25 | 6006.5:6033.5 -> 0.90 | 5.62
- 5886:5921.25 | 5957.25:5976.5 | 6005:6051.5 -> -0.73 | 5.58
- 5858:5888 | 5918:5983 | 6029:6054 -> -1.75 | 5.62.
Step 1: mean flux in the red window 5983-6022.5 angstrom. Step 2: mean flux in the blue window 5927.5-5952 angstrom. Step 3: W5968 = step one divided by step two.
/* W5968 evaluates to 1.0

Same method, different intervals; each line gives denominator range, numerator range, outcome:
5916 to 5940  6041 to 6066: 0.97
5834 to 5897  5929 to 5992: 1.00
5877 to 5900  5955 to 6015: 1.05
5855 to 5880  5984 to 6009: 0.92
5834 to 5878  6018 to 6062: 0.94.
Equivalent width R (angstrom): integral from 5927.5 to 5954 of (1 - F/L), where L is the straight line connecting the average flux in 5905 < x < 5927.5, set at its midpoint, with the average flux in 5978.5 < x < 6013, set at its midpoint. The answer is -0.8 angstrom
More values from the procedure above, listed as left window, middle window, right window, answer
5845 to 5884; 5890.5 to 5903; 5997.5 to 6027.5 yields 0.6 angstrom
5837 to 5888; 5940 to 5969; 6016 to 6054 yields -0.4 angstrom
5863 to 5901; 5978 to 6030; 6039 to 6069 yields 0.2 angstrom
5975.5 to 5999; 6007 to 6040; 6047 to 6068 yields -0.6 angstrom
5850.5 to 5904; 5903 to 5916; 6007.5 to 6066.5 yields -0.1 angstrom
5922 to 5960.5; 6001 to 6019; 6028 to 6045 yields -0.6 angstrom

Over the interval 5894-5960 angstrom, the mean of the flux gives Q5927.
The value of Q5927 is 5.74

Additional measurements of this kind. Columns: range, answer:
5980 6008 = 5.39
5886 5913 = 5.5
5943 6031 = 5.64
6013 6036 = 5.59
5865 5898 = 5.49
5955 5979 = 5.76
